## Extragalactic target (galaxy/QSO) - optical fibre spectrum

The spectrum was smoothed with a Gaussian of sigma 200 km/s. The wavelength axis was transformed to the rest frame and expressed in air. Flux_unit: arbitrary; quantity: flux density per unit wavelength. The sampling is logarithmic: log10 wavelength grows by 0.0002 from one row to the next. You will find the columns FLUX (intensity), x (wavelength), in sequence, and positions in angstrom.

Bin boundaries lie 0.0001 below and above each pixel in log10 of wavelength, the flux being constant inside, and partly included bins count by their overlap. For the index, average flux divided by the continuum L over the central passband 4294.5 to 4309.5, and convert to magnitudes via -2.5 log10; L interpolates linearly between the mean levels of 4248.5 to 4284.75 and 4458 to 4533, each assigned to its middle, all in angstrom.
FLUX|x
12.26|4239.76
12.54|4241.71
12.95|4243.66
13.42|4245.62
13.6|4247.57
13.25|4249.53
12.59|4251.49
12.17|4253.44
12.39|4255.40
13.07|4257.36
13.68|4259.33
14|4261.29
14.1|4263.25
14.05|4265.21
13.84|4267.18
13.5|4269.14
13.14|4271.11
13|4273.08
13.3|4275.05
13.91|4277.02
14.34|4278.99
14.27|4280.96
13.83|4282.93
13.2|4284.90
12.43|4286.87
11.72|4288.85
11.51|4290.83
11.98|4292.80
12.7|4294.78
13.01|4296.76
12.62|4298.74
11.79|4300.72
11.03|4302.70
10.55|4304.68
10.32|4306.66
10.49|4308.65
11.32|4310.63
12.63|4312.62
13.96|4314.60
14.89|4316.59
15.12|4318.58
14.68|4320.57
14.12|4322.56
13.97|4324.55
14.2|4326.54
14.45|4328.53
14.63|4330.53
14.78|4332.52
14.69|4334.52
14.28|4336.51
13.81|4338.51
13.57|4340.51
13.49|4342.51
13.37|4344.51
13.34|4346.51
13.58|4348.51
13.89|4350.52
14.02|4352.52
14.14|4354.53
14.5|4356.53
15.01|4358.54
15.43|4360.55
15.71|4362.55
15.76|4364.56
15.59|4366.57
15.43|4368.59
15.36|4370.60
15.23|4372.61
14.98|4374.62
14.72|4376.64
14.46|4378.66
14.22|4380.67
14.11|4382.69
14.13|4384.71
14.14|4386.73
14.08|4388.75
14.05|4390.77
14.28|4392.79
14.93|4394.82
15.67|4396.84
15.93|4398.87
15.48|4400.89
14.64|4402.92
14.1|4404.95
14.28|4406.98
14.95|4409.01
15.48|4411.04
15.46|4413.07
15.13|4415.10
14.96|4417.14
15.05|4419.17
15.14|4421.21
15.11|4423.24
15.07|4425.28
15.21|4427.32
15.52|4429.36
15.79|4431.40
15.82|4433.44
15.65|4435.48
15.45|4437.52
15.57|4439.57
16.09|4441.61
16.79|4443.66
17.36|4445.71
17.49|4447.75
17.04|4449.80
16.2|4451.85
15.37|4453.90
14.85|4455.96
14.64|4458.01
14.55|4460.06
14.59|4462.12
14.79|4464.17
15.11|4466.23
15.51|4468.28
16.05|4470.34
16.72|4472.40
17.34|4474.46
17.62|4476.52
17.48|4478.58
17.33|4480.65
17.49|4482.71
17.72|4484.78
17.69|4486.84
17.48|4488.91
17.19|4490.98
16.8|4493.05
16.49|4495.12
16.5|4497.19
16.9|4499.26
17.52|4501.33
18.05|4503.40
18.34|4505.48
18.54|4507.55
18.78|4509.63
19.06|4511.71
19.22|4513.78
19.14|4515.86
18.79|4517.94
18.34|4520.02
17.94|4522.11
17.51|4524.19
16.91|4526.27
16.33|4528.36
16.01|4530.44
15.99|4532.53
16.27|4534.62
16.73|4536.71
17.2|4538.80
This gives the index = 0.21 mag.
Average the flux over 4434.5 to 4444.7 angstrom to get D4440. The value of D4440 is 15.9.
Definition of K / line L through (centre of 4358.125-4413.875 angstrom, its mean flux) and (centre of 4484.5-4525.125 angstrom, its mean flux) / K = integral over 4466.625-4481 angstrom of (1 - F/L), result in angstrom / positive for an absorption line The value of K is 0.3 angstrom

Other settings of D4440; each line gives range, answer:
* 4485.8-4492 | 17.5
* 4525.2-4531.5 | 16.4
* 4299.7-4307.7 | 10.9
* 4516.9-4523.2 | 18.3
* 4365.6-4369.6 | 15.5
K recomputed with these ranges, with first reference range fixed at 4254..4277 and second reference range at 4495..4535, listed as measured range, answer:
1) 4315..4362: 1.3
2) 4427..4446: 0.5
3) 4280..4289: 0.4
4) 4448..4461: 0.8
